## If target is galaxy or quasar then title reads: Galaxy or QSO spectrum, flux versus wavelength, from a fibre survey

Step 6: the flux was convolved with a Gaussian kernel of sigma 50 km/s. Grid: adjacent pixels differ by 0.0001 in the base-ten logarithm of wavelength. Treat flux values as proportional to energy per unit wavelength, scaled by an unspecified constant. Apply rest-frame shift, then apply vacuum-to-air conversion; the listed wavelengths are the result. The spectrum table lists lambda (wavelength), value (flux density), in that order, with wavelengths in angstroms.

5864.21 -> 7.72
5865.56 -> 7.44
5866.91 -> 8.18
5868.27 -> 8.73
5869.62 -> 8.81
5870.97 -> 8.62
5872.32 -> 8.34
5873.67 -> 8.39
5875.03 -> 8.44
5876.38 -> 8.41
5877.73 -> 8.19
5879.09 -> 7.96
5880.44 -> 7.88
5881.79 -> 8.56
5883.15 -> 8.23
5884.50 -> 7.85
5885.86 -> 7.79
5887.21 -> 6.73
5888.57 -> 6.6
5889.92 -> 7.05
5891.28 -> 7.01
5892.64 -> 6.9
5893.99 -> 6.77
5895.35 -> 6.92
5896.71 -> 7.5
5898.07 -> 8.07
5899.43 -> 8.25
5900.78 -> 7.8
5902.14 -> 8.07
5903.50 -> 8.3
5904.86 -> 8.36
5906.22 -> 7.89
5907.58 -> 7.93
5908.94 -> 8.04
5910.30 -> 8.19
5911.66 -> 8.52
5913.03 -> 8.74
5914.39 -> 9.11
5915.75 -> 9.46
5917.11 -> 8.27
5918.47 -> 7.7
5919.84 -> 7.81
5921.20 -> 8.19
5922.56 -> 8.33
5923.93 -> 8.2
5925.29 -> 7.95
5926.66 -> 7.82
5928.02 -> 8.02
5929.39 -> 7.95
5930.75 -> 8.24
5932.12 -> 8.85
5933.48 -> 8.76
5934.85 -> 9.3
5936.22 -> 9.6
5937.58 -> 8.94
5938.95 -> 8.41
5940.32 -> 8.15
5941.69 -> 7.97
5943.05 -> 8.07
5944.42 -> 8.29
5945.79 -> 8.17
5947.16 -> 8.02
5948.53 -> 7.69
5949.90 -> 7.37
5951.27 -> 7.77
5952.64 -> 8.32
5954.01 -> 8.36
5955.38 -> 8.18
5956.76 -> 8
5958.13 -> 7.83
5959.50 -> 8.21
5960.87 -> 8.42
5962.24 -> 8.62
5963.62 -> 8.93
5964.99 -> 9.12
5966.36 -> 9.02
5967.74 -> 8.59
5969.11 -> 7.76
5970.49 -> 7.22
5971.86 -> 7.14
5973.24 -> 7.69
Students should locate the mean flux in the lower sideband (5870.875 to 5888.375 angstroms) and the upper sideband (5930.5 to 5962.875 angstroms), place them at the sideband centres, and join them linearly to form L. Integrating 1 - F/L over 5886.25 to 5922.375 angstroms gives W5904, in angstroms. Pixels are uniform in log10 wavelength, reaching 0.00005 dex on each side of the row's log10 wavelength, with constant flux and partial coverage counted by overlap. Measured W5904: 1.3 angstroms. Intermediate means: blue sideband 8.05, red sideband 8.31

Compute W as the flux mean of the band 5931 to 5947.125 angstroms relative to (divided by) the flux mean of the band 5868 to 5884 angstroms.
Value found 1.02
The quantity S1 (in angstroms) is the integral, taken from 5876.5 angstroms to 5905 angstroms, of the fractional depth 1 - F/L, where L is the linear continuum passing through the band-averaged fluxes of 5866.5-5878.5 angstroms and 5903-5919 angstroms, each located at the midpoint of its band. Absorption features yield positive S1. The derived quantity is 2.6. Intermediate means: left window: 8.45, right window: 8.38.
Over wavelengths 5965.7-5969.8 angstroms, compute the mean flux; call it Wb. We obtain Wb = 8.44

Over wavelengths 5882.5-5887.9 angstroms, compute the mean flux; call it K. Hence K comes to 7.65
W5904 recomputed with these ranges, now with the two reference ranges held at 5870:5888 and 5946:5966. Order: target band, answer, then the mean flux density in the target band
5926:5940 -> -0.7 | 8.58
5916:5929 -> 0.1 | 8.08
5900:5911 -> 0.1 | 8.08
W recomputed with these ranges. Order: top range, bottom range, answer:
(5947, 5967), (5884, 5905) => 1.11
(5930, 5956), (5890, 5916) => 1.05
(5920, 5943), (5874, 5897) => 1.11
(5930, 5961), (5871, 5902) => 1.07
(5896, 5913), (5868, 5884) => 0.97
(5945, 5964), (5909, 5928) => 0.98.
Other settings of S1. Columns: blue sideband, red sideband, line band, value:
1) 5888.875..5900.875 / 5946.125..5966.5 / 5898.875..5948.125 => -3.7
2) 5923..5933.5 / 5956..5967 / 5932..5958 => 0.1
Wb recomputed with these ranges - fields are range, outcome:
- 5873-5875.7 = 8.39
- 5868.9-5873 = 8.61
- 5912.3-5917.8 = 8.89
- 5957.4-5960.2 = 8.04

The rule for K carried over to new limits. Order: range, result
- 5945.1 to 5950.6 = 7.81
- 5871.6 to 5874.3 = 8.38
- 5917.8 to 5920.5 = 7.73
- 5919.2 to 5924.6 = 8.14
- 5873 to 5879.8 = 8.27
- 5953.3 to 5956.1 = 8.25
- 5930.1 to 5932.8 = 8.54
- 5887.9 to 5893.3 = 6.89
